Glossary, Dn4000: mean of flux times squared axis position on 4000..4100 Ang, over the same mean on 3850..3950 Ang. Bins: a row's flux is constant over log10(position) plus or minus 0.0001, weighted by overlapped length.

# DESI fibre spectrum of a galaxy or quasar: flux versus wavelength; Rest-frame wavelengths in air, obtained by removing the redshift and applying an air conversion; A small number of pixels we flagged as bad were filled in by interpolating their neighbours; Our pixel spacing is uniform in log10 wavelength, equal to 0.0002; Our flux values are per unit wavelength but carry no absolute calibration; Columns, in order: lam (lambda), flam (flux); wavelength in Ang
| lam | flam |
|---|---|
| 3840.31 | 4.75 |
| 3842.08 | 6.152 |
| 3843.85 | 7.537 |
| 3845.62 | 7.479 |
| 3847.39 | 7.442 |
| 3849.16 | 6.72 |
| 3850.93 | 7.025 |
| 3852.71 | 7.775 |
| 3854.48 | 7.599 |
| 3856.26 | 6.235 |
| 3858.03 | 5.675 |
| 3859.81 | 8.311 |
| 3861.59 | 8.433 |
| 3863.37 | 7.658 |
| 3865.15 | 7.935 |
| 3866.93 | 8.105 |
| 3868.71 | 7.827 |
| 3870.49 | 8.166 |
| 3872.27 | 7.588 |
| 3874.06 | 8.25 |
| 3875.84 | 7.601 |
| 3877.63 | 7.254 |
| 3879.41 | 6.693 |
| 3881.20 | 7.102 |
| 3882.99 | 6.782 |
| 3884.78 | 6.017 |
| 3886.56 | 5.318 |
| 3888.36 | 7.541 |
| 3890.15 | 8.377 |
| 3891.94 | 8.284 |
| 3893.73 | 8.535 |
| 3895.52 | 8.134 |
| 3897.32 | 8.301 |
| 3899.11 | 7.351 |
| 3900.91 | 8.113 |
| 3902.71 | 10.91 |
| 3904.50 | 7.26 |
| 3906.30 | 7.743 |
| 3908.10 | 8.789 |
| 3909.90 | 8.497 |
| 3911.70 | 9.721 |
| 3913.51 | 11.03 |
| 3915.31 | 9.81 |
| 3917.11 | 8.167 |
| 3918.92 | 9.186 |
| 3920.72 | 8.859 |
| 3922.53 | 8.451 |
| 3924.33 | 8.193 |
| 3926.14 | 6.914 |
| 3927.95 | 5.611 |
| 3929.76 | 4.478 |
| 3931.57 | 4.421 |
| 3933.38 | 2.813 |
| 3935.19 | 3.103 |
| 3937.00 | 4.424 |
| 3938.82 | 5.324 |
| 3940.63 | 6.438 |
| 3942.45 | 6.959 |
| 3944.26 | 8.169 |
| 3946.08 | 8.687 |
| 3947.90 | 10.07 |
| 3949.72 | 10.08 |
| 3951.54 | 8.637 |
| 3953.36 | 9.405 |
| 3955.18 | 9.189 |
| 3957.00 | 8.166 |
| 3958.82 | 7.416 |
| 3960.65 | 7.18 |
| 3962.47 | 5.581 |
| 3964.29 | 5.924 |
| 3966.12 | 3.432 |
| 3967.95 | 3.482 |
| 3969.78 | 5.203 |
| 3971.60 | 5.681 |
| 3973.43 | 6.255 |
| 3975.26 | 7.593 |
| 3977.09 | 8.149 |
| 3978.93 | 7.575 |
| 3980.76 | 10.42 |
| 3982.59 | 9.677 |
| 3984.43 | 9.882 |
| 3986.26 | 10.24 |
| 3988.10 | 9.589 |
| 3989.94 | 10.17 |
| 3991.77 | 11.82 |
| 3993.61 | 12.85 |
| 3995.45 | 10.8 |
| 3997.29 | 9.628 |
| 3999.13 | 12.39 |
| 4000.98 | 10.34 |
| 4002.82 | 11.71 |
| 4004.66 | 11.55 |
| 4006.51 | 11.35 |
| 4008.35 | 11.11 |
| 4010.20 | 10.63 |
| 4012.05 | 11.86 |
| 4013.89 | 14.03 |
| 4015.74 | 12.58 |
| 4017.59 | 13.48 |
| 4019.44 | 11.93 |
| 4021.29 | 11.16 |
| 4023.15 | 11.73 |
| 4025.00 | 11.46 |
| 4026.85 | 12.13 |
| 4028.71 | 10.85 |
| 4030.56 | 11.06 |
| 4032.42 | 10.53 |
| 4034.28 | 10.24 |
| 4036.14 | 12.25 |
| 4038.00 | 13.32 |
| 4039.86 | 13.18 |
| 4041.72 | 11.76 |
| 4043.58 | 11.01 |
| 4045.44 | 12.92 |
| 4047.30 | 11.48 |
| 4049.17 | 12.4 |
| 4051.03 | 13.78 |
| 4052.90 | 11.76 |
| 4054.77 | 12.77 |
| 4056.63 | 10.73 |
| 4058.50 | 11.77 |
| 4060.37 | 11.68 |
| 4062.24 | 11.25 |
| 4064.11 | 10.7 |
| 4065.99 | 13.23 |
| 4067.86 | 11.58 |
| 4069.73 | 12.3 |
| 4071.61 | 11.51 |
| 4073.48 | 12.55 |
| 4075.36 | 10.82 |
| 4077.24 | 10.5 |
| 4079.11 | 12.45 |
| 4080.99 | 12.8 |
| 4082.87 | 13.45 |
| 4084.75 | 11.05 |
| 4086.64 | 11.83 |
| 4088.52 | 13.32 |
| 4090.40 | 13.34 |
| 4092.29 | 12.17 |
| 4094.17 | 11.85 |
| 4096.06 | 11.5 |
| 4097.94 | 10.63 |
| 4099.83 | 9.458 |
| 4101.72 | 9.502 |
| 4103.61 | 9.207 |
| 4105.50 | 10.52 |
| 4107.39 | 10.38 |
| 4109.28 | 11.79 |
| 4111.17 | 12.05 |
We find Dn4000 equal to 1.70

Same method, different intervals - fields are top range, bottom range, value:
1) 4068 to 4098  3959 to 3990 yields 1.73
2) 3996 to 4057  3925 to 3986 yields 1.77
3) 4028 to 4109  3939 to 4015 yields 1.35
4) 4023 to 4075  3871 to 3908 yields 1.67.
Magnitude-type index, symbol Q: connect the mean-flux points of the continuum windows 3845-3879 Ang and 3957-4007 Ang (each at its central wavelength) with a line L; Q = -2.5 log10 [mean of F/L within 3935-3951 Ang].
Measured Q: 0.15 mag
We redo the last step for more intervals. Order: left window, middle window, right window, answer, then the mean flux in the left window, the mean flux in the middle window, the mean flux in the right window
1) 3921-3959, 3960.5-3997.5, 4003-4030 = 0.18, 7.02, 8.15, 11.8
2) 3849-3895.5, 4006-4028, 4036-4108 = -0.13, 7.44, 12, 11.8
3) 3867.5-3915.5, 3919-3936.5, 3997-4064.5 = 0.43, 8.01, 5.99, 11.8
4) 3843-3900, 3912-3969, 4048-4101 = 0.25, 7.47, 7.1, 11.9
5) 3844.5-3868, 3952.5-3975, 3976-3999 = 0.44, 7.42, 6.44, 10.1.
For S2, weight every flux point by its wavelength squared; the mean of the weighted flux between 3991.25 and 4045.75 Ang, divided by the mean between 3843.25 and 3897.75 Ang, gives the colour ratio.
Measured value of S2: 1.7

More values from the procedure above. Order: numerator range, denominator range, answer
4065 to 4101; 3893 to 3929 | 1.53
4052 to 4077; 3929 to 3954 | 1.88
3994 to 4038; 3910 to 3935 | 1.64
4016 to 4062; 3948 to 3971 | 1.75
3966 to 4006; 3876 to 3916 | 1.19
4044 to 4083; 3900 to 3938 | 1.73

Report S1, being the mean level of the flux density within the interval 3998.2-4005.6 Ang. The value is 11.5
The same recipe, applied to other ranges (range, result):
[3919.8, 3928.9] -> 7.6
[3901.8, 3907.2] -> 8.64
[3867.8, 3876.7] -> 7.89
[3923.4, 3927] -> 7.58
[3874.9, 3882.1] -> 7.17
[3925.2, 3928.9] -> 6.25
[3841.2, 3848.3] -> 7.16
